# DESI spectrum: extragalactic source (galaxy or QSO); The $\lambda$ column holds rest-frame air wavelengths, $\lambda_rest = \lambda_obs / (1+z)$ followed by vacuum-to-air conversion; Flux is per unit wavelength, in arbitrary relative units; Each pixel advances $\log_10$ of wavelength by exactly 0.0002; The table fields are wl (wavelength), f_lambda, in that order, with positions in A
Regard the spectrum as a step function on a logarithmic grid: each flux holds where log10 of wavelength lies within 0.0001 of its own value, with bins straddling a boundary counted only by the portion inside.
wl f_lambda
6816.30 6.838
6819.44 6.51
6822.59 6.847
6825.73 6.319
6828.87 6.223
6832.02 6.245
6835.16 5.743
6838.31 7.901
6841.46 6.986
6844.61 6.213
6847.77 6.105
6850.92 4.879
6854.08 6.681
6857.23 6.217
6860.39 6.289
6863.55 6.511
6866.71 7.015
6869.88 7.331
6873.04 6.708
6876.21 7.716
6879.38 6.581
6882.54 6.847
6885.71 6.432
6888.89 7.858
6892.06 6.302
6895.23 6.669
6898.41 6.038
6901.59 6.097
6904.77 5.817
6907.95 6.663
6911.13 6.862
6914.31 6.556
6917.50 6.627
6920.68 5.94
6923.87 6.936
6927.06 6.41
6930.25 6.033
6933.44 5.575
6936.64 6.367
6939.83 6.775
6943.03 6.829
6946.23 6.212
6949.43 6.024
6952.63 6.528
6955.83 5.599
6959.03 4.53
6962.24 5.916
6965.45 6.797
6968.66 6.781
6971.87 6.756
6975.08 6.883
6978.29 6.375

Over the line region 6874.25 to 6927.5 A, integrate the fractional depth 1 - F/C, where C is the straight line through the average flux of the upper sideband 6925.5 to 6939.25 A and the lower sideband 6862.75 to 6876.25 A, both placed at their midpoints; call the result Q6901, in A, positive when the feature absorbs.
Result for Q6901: -0.29 A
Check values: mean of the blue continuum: 7.01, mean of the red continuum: 6.15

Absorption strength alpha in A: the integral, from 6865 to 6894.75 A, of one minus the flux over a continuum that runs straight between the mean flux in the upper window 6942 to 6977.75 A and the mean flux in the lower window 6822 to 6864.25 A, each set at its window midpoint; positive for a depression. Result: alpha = -3.0 A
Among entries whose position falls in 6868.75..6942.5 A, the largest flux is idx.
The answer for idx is 7.858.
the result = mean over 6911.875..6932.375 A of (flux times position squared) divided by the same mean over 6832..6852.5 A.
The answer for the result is 1.04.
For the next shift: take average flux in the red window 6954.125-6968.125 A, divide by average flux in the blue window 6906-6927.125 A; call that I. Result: 0.88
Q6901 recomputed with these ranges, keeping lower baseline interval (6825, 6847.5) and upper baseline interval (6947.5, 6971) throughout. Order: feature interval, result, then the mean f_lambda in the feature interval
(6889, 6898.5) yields -0.5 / 6.62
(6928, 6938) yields 0.2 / 6.01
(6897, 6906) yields 0.4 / 5.99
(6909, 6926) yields -1.0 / 6.58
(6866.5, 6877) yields -1.3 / 7.17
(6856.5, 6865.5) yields 0.0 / 6.38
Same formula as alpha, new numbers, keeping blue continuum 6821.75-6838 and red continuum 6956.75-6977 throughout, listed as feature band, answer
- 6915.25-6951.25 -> -0.3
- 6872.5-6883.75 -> -1.2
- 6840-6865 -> 0.5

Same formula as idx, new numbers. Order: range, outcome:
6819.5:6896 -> 7.901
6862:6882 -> 7.716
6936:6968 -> 6.829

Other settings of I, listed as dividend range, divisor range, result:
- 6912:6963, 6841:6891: 0.93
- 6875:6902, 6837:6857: 1.05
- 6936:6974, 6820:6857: 0.98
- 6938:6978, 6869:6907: 0.94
